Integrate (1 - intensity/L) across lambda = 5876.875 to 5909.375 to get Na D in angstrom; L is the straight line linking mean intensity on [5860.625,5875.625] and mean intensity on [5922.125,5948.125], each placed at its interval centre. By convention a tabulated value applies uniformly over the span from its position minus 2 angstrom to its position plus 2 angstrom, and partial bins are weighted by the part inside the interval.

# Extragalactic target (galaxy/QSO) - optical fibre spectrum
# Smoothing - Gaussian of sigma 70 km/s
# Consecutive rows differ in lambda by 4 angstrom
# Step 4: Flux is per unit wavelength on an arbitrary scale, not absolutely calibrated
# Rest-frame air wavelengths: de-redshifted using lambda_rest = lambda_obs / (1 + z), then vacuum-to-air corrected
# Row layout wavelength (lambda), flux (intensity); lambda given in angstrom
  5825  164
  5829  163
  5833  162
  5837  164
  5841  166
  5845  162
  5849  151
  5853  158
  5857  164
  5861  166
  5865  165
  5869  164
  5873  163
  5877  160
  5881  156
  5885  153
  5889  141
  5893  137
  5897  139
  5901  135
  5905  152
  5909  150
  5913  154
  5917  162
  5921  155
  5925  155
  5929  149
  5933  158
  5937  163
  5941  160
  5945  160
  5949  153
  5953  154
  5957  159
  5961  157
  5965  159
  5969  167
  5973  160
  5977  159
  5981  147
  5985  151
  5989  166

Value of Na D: 3.1 angstrom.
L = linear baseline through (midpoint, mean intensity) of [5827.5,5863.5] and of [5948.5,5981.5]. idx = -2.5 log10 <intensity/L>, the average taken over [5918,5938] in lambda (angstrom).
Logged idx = 0.02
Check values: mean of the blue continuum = 162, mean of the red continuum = 158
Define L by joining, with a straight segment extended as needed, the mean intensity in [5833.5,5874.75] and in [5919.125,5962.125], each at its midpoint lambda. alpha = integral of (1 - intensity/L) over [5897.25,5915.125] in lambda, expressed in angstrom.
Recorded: 1.3 angstrom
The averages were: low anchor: 162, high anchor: 157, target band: 147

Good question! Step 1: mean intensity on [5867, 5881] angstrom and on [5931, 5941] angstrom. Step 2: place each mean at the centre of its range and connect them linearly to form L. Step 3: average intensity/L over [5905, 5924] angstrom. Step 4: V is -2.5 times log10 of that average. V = 0.04 mag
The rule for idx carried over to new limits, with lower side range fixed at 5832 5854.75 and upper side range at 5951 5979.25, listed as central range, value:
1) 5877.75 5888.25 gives 0.04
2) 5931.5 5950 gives 0.00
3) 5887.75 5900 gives 0.16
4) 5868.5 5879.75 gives -0.01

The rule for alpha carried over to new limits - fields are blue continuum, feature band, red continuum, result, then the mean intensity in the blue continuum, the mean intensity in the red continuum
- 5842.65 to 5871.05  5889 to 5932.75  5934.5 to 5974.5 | 3.1 angstrom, 161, 159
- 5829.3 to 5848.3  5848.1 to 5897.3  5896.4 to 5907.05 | -1.3 angstrom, 163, 142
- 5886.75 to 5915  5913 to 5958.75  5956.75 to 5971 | -1.1 angstrom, 144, 161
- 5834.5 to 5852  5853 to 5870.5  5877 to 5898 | -1.0 angstrom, 161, 147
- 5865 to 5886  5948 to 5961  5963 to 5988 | 0.2 angstrom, 160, 158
